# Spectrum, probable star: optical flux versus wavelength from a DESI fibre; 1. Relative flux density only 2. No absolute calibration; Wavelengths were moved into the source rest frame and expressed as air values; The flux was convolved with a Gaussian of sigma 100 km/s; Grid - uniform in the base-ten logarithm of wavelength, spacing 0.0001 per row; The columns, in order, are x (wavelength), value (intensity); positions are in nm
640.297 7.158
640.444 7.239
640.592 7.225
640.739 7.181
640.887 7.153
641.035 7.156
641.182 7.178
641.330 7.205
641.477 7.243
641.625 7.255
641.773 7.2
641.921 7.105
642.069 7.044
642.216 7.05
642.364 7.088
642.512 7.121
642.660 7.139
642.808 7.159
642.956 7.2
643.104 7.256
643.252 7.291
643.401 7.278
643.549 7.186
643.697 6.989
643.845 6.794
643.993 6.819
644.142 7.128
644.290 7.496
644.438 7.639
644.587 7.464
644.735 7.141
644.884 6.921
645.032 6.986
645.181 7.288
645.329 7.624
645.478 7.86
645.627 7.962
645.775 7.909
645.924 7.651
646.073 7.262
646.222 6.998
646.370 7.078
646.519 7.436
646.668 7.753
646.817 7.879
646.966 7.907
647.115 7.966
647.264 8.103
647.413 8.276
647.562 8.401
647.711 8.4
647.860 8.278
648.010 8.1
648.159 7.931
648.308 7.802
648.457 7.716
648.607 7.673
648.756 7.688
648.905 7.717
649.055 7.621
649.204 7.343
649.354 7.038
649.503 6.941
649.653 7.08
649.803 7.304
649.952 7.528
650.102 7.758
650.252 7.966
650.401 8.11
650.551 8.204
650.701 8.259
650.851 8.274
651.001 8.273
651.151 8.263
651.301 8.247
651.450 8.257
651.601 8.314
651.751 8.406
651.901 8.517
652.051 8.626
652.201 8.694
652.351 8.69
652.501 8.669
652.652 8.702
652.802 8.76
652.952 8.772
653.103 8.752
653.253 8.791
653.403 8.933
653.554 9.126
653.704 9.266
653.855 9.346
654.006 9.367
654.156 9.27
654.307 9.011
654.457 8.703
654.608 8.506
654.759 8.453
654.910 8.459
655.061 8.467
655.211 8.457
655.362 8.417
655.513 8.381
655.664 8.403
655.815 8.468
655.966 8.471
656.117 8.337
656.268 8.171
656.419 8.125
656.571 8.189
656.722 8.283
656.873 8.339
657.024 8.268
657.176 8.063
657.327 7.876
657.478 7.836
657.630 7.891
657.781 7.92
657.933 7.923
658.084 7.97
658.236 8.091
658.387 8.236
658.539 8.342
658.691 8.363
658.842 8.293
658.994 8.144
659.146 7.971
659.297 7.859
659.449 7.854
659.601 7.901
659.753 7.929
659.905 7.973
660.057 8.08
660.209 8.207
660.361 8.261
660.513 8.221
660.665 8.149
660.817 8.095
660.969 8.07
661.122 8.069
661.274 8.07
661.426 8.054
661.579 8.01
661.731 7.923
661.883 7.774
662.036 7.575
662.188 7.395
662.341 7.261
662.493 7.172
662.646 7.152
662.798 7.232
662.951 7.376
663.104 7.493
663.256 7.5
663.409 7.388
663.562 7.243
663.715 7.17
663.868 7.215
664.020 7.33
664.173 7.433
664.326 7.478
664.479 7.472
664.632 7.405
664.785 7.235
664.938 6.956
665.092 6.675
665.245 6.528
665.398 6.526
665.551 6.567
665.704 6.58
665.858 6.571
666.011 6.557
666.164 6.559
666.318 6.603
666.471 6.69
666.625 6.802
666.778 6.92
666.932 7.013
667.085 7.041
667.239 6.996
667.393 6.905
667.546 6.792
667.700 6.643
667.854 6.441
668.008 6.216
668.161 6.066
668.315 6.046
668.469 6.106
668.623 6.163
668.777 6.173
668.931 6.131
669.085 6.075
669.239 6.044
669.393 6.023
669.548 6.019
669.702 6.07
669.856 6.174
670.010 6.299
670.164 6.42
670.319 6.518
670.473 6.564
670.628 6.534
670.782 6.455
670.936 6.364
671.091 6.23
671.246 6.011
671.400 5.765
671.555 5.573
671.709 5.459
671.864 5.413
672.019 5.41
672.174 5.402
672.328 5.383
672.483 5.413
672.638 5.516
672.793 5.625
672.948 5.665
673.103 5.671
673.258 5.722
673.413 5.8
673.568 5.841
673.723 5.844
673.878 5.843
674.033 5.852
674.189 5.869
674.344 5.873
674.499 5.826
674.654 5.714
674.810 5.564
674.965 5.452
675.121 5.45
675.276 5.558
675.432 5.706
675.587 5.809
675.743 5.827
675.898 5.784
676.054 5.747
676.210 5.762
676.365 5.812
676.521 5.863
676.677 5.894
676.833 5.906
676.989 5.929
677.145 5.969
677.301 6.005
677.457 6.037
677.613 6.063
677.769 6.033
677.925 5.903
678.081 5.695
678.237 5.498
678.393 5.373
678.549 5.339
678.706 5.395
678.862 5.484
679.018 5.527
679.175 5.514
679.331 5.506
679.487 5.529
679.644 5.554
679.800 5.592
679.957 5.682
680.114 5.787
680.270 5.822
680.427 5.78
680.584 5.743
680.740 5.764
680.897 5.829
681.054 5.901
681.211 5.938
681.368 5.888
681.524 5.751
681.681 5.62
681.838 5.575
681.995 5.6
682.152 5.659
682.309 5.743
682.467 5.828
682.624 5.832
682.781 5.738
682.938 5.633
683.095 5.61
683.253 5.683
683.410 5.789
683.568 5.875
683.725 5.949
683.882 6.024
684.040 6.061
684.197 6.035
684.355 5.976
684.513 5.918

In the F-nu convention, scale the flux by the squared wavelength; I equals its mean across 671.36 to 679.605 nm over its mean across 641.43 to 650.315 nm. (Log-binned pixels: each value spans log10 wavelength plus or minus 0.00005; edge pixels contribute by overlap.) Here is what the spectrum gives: 0.83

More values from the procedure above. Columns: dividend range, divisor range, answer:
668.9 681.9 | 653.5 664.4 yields 0.76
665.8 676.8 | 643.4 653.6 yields 0.82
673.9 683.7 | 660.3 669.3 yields 0.85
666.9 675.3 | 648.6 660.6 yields 0.77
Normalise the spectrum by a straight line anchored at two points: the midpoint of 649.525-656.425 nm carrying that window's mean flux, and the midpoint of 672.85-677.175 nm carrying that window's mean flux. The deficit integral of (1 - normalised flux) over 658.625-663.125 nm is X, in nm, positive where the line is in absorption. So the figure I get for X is -0.22 nm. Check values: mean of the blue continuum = 8.46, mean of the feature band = 7.87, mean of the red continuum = 5.77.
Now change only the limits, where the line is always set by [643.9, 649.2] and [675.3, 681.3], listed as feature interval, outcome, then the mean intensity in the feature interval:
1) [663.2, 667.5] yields -0.298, 6.97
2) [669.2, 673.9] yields 0.187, 5.9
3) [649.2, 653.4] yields -0.476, 8.19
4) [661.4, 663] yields -0.194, 7.52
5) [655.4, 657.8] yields -0.393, 8.2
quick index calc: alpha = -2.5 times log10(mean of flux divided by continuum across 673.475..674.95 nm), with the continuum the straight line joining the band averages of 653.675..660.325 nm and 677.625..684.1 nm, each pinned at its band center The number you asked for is 0.11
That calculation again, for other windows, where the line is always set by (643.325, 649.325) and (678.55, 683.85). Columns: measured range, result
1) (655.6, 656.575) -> -0.18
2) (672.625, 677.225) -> 0.05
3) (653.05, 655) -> -0.24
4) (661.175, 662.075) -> -0.17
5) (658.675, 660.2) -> -0.17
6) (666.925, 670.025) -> 0.01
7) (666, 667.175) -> -0.05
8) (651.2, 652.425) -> -0.16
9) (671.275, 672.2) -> 0.12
